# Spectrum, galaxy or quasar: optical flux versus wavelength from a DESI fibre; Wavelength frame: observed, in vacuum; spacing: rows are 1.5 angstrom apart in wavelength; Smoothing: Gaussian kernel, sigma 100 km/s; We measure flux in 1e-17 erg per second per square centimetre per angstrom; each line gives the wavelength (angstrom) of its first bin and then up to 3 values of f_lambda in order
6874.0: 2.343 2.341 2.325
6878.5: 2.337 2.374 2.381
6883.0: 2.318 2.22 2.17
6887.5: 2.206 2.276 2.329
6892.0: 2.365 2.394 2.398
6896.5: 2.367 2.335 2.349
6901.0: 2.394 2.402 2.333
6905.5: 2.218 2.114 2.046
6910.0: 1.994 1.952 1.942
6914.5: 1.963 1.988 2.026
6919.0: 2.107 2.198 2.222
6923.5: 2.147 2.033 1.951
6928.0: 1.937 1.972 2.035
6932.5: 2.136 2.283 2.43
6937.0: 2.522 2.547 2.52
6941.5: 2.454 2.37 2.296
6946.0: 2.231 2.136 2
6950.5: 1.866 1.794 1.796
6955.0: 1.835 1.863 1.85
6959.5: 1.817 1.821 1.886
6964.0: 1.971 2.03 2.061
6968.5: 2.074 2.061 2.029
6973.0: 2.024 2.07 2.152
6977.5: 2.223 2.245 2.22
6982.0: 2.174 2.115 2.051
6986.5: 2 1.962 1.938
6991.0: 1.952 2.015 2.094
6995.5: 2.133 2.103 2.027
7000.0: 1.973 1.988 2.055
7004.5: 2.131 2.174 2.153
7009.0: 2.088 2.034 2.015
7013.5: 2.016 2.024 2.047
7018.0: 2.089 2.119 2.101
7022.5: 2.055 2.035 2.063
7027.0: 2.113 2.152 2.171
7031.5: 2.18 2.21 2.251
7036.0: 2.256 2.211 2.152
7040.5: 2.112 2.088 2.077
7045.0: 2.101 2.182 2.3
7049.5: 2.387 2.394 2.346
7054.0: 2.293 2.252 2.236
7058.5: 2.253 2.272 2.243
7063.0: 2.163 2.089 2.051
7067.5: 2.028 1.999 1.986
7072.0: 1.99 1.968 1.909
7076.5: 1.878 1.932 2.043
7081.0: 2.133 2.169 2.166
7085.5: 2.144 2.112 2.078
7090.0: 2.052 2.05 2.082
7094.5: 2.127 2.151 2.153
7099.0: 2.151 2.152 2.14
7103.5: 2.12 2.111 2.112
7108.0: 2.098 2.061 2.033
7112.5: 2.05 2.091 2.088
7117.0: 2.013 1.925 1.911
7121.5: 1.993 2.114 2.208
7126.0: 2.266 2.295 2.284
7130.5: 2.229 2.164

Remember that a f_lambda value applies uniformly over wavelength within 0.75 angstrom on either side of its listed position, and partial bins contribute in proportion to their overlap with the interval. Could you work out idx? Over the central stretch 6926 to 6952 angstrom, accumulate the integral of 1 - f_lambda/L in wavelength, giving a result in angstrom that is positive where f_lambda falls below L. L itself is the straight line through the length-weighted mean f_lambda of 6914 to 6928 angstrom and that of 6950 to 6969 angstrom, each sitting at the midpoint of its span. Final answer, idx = -2.9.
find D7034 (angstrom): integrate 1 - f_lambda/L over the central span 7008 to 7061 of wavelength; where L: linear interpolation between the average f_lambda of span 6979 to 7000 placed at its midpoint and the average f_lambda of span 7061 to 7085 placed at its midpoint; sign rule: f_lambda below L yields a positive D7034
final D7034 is -2.8 angstrom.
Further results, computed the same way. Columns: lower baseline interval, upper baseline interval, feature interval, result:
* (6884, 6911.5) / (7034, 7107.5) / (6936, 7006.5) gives 4.2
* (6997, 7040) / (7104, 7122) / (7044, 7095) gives -1.5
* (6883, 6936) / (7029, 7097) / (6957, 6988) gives 1.8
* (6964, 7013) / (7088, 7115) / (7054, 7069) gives -0.6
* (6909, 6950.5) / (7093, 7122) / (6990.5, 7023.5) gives 0.9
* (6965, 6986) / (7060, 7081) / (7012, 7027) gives 0.1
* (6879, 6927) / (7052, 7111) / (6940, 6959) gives 1.1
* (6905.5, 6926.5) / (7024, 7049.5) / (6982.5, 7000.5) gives 0.8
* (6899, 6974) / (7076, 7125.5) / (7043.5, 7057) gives -1.2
